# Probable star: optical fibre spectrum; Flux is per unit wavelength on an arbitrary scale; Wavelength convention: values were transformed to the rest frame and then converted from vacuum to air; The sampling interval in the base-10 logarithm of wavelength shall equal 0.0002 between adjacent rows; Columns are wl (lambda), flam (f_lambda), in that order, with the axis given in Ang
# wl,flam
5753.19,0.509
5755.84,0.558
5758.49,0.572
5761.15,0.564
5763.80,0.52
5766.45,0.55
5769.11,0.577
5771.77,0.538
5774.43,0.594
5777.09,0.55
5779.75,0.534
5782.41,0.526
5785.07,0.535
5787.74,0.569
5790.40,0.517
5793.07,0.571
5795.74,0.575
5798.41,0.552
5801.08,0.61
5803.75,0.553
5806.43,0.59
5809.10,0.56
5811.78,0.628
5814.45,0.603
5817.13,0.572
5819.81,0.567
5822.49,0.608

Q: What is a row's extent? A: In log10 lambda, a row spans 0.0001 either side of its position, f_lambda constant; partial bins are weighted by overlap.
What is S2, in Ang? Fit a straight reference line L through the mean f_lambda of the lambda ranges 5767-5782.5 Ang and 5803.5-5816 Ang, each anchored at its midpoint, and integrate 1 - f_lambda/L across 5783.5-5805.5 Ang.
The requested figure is 0.5 Ang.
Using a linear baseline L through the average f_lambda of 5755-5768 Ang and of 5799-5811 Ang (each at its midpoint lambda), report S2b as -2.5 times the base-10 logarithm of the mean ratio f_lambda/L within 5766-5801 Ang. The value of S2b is 0.02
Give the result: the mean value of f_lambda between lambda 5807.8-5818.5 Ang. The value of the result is 0.591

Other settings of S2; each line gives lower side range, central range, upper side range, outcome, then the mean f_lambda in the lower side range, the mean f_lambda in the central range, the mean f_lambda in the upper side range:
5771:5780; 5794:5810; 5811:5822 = 0.2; 0.557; 0.574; 0.592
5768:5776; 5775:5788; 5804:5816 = 0.7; 0.569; 0.544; 0.591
